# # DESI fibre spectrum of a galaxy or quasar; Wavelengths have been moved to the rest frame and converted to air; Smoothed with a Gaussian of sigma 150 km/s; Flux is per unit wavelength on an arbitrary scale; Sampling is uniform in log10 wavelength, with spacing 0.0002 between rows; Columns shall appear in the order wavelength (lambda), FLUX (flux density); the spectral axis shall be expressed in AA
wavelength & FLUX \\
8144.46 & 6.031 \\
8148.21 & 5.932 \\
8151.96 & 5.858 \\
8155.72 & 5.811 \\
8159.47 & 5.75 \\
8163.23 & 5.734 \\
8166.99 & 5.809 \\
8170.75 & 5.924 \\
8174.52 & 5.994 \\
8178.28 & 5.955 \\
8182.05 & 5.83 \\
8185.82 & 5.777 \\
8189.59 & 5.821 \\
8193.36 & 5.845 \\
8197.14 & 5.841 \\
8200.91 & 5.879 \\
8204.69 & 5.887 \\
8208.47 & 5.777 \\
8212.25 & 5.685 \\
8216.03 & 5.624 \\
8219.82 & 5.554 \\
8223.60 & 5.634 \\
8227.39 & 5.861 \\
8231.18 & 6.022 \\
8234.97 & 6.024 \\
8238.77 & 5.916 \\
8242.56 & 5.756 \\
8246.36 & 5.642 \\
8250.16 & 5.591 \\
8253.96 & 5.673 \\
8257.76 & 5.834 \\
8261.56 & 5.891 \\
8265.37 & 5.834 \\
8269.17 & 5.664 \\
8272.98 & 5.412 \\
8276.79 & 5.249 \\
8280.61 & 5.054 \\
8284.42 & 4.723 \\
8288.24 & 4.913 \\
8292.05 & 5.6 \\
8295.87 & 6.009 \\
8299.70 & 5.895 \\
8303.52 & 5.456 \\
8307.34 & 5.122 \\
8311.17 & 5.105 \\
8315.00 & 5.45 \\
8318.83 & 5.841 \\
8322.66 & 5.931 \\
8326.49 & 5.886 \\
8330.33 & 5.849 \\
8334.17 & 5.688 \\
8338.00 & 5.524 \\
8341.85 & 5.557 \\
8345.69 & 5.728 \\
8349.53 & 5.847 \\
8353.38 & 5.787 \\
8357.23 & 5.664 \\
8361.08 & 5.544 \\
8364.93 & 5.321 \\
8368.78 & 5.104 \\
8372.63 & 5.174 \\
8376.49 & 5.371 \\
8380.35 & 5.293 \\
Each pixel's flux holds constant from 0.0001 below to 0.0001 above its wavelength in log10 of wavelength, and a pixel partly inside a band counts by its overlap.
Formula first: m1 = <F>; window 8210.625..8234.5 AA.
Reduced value 5.75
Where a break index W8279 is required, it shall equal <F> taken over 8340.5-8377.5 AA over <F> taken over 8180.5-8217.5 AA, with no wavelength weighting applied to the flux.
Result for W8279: 1.0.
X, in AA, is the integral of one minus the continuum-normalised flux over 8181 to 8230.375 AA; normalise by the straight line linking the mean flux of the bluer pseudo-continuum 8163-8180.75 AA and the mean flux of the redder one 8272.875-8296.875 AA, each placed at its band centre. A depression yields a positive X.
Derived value -0.7 AA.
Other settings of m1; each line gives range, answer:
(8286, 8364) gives 5.61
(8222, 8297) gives 5.61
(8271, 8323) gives 5.4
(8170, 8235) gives 5.82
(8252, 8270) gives 5.79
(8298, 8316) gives 5.4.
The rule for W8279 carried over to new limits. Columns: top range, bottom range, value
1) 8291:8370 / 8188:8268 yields 0.97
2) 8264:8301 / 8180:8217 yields 0.93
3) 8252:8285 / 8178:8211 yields 0.94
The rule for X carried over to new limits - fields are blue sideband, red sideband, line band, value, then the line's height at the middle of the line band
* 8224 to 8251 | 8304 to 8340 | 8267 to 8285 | 1.43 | 5.72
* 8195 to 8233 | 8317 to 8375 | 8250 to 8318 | 2.68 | 5.7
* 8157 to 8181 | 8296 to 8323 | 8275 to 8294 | 1.68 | 5.61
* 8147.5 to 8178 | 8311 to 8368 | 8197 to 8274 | 0.11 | 5.77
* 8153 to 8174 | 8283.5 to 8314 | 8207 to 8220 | -0.04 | 5.66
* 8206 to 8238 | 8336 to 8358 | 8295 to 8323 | 0.72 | 5.71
